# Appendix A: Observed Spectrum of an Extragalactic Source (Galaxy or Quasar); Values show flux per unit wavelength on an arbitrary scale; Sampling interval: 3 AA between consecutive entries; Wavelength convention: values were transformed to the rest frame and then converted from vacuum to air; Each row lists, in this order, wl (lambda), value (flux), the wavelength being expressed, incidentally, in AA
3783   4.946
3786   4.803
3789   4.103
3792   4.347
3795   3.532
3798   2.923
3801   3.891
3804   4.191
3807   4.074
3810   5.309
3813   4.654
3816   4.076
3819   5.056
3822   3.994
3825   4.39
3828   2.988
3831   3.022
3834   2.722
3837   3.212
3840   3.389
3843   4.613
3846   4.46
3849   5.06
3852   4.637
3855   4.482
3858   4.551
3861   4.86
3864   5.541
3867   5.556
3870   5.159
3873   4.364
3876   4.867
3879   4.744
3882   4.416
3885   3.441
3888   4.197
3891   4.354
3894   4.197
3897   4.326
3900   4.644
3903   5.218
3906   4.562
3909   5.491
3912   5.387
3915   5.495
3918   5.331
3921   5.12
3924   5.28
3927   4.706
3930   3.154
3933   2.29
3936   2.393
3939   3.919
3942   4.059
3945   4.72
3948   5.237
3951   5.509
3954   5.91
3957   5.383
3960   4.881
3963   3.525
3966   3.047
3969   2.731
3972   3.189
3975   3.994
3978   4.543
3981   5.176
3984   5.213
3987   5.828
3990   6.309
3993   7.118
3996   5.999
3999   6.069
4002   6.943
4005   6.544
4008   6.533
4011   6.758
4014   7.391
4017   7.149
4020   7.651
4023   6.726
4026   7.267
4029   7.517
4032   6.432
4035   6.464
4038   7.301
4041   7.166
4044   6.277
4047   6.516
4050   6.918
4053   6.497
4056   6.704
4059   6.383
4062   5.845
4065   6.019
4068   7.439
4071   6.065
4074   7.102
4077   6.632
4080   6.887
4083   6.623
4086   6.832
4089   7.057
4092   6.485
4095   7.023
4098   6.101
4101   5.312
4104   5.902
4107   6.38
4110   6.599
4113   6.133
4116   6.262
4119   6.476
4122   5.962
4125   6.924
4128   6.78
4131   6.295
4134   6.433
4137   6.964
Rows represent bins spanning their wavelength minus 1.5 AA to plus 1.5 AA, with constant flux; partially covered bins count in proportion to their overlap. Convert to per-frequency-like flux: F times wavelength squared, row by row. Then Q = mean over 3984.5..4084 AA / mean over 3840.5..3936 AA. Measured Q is 1.56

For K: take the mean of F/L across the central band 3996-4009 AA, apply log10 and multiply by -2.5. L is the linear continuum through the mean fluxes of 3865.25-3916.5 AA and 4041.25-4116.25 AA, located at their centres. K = -0.12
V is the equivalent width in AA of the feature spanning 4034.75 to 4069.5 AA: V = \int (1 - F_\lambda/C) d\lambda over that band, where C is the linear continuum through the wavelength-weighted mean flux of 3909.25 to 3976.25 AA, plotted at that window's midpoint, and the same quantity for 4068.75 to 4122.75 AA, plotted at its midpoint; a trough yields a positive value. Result -4.7 AA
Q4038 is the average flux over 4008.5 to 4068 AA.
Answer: 6.8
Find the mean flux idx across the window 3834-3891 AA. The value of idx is 4.48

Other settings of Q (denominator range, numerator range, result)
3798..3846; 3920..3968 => 1.16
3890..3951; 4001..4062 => 1.60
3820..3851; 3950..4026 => 1.60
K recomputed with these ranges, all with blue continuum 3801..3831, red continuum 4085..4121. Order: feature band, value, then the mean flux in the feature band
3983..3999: -0.110 mag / 6.12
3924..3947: 0.337 mag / 3.75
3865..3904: 0.034 mag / 4.58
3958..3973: 0.442 mag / 3.55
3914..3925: -0.065 mag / 5.3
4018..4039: -0.210 mag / 7.05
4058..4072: -0.048 mag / 6.36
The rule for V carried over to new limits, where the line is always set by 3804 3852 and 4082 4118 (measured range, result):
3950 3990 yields 5.3 AA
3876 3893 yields 1.0 AA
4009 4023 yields -3.6 AA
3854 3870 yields -2.4 AA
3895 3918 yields -1.3 AA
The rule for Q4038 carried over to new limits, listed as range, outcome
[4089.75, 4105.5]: 6.21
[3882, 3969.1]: 4.46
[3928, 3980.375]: 4.05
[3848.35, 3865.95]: 4.86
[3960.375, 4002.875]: 4.95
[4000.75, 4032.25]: 7.01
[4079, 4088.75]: 6.81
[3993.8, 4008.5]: 6.44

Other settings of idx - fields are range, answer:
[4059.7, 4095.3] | 6.65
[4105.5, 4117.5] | 6.34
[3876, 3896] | 4.28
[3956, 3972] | 3.8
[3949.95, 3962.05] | 5.33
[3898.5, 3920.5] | 5.16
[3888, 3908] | 4.55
